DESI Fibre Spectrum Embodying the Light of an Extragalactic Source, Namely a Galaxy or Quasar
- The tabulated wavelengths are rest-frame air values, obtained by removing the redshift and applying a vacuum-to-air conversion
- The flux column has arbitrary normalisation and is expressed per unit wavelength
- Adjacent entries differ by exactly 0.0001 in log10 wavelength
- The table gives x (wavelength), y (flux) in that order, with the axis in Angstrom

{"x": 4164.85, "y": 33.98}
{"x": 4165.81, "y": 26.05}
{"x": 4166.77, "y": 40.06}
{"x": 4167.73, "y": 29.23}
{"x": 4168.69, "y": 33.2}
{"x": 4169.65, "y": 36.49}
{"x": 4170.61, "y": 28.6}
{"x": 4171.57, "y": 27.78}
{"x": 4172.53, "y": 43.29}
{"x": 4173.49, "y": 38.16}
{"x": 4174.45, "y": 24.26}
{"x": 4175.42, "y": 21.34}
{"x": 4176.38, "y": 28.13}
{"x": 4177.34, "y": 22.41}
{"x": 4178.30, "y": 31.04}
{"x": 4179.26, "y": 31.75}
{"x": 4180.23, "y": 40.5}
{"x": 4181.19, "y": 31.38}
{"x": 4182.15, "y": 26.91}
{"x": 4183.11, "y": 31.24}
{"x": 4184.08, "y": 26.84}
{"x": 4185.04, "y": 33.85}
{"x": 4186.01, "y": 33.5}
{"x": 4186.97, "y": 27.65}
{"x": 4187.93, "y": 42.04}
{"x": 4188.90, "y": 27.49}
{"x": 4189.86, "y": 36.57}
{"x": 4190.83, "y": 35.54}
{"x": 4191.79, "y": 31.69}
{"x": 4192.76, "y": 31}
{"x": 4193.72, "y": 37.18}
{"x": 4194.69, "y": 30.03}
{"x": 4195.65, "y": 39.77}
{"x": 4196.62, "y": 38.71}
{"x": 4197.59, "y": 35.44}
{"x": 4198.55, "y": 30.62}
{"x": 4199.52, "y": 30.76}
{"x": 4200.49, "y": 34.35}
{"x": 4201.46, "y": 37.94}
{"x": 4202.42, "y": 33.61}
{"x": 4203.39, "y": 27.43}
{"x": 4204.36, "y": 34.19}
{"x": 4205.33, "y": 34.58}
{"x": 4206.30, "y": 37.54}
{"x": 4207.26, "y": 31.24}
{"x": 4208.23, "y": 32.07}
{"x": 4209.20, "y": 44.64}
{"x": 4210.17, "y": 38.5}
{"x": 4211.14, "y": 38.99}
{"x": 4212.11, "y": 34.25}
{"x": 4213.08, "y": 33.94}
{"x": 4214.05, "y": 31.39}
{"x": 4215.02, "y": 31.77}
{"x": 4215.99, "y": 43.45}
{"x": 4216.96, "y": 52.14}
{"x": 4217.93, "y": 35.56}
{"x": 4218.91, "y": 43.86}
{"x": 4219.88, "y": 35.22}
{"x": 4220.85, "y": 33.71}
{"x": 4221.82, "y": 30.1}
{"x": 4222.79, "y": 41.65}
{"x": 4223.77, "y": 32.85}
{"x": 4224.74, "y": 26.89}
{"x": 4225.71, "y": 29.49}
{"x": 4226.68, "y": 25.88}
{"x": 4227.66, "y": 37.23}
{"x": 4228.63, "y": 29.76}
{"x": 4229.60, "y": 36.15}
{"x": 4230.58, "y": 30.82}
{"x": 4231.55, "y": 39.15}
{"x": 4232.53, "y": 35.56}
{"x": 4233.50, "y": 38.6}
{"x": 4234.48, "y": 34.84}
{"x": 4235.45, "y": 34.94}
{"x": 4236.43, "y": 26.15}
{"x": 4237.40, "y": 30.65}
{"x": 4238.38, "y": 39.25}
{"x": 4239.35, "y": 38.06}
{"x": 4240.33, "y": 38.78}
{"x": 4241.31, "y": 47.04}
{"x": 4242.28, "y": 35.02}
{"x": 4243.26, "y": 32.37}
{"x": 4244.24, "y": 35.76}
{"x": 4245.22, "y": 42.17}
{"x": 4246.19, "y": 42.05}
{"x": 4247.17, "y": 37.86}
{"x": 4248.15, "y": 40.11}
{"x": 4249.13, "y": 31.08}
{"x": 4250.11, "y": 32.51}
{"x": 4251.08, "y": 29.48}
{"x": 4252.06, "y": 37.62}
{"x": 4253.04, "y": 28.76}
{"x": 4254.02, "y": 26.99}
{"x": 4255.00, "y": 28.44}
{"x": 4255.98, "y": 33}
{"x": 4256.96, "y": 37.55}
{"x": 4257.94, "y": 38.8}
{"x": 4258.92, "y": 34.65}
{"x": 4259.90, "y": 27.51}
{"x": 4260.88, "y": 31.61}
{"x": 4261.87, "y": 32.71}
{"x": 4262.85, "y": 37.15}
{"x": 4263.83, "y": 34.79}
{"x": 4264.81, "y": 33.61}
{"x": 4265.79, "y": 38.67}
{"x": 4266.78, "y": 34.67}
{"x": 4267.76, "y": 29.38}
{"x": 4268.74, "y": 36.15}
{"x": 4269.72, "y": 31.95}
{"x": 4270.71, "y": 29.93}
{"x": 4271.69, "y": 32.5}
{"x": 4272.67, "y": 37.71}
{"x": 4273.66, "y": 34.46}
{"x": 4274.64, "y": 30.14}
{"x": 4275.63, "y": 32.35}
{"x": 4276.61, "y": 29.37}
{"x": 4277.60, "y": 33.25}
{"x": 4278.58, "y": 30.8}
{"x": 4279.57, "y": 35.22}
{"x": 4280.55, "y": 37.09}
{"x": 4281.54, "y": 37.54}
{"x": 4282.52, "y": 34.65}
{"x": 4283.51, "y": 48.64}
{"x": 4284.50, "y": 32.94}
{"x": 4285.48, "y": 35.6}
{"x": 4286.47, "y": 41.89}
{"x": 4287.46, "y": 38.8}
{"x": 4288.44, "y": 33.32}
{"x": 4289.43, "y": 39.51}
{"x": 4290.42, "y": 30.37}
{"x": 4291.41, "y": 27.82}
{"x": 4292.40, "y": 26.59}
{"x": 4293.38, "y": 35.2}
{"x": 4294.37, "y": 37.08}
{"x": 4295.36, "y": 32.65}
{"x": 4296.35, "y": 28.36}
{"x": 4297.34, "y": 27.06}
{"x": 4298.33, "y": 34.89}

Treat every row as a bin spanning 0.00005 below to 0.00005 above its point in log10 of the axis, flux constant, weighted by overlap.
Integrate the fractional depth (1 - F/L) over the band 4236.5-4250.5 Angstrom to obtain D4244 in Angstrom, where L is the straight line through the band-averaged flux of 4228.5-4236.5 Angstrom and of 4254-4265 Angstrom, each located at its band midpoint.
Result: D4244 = -1.2 Angstrom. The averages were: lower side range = 34.6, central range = 37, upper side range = 33.3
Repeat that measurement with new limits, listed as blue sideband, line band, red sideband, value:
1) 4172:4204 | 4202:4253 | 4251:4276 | -4.1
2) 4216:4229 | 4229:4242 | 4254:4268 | -0.5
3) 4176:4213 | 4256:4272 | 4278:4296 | 0.4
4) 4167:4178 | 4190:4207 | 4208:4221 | 0.5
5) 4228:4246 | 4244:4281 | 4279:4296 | 1.9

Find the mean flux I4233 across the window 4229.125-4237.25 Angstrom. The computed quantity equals 34.4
